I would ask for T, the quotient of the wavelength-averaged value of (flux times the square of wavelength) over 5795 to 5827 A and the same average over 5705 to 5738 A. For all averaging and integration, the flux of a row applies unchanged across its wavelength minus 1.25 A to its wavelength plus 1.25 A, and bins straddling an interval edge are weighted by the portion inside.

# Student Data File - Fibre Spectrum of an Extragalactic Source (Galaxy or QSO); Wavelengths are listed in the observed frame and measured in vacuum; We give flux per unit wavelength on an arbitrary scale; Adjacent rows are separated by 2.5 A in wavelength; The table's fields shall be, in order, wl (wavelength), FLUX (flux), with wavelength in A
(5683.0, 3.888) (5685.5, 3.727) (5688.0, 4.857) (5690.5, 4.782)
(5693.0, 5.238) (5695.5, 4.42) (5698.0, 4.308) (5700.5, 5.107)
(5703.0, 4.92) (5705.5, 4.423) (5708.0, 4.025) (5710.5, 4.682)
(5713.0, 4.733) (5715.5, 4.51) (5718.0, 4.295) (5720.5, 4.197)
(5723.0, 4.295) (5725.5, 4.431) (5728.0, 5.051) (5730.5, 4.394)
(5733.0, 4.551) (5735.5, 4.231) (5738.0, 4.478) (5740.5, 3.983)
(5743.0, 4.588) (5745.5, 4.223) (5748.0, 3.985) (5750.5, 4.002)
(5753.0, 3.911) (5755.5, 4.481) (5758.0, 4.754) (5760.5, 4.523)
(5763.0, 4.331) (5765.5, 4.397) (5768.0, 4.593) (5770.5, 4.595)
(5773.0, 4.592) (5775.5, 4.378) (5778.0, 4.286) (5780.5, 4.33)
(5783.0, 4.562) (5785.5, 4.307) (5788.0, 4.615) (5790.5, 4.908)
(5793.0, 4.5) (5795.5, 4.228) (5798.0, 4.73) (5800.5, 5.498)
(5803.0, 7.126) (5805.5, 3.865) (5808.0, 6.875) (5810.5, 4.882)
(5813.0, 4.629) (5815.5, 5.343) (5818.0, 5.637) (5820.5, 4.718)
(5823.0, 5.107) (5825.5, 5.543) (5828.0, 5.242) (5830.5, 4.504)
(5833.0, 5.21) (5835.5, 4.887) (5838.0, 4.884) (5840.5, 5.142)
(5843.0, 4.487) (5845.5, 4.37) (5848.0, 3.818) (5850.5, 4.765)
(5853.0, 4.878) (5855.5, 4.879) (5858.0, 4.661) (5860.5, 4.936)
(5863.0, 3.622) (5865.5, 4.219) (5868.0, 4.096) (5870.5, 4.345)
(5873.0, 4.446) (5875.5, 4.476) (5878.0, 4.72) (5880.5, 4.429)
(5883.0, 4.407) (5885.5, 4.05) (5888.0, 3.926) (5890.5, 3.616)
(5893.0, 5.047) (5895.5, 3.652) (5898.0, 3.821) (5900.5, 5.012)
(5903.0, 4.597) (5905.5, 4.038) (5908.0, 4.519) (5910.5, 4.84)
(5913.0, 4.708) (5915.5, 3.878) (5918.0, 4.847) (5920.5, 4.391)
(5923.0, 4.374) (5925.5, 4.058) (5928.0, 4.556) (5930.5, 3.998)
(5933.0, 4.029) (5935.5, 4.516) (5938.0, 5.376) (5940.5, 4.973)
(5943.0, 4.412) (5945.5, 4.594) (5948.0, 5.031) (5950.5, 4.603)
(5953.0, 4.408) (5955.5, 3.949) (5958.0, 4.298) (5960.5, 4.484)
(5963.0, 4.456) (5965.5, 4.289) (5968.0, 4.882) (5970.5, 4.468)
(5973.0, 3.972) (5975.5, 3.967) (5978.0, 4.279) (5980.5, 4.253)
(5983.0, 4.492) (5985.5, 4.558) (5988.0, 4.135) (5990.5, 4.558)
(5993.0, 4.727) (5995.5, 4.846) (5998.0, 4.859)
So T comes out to 1.22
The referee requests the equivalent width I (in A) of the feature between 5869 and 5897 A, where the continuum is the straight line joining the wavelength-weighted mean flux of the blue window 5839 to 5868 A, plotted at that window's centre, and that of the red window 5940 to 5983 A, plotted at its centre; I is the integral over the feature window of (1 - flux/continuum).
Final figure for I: 1.3 A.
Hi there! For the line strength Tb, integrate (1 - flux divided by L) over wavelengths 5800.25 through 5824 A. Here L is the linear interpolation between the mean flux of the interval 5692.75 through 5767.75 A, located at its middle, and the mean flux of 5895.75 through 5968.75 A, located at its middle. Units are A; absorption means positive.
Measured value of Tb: -4.9 A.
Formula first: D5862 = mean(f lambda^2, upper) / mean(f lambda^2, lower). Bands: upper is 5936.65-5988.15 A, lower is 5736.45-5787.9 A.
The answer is 1.10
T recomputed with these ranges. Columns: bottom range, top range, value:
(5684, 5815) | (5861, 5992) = 1.01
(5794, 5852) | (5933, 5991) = 0.93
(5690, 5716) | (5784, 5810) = 1.12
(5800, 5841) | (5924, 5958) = 0.89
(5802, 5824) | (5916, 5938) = 0.86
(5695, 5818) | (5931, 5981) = 1.04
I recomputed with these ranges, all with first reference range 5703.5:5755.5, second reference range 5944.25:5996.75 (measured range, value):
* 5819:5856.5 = -3.7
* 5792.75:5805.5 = -2.2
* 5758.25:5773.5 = -0.5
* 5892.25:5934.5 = 0.5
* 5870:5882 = -0.2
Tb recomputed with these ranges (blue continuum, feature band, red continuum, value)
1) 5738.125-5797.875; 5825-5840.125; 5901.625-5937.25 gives -2.1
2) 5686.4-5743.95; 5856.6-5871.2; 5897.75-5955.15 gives 0.6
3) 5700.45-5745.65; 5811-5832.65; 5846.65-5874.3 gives -3.2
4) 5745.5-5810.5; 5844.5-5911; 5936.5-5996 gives 2.9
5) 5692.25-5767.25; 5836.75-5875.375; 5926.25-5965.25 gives -0.2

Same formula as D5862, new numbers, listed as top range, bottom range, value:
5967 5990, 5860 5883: 1.03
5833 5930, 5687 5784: 1.04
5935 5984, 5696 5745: 1.09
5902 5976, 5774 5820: 0.95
